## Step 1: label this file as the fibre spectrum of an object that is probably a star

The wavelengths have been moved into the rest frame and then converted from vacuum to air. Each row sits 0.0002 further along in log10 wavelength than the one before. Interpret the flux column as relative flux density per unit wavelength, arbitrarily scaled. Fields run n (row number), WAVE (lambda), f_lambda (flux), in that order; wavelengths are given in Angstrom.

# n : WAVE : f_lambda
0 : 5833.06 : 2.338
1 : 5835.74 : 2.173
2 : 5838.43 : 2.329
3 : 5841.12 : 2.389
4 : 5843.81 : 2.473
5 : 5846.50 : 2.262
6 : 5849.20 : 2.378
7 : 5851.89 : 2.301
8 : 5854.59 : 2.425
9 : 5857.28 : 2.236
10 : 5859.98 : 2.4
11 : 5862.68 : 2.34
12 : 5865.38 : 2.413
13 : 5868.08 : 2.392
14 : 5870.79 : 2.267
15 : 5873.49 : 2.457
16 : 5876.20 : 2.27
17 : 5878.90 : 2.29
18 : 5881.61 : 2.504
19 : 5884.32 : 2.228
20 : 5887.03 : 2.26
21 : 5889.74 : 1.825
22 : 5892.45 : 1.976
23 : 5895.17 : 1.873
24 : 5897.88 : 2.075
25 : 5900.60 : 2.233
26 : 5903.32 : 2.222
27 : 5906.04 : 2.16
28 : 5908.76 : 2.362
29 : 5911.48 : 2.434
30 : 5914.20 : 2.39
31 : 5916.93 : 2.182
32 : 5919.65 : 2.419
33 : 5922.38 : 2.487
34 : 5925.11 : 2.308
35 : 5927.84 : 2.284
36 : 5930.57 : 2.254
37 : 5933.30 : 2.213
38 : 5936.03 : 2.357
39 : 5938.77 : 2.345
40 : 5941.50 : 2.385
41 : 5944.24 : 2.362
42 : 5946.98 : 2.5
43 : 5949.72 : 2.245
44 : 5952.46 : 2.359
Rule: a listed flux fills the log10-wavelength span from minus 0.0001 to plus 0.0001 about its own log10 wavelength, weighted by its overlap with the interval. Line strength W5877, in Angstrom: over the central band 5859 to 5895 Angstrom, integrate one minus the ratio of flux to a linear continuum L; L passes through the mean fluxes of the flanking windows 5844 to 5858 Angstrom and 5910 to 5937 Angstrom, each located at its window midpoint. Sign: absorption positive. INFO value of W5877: 1.1 Angstrom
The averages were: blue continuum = 2.34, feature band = 2.26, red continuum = 2.33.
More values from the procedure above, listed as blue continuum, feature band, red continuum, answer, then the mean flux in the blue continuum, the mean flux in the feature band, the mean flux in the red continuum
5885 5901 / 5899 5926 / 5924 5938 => -1.91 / 2.04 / 2.32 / 2.29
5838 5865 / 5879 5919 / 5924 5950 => 2.38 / 2.36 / 2.2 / 2.33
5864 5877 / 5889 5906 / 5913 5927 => 2.21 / 2.36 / 2.05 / 2.35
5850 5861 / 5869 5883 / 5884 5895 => -1.31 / 2.34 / 2.36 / 2.04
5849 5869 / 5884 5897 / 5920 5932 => 1.84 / 2.36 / 2.02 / 2.34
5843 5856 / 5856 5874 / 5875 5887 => -0.10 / 2.36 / 2.35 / 2.32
